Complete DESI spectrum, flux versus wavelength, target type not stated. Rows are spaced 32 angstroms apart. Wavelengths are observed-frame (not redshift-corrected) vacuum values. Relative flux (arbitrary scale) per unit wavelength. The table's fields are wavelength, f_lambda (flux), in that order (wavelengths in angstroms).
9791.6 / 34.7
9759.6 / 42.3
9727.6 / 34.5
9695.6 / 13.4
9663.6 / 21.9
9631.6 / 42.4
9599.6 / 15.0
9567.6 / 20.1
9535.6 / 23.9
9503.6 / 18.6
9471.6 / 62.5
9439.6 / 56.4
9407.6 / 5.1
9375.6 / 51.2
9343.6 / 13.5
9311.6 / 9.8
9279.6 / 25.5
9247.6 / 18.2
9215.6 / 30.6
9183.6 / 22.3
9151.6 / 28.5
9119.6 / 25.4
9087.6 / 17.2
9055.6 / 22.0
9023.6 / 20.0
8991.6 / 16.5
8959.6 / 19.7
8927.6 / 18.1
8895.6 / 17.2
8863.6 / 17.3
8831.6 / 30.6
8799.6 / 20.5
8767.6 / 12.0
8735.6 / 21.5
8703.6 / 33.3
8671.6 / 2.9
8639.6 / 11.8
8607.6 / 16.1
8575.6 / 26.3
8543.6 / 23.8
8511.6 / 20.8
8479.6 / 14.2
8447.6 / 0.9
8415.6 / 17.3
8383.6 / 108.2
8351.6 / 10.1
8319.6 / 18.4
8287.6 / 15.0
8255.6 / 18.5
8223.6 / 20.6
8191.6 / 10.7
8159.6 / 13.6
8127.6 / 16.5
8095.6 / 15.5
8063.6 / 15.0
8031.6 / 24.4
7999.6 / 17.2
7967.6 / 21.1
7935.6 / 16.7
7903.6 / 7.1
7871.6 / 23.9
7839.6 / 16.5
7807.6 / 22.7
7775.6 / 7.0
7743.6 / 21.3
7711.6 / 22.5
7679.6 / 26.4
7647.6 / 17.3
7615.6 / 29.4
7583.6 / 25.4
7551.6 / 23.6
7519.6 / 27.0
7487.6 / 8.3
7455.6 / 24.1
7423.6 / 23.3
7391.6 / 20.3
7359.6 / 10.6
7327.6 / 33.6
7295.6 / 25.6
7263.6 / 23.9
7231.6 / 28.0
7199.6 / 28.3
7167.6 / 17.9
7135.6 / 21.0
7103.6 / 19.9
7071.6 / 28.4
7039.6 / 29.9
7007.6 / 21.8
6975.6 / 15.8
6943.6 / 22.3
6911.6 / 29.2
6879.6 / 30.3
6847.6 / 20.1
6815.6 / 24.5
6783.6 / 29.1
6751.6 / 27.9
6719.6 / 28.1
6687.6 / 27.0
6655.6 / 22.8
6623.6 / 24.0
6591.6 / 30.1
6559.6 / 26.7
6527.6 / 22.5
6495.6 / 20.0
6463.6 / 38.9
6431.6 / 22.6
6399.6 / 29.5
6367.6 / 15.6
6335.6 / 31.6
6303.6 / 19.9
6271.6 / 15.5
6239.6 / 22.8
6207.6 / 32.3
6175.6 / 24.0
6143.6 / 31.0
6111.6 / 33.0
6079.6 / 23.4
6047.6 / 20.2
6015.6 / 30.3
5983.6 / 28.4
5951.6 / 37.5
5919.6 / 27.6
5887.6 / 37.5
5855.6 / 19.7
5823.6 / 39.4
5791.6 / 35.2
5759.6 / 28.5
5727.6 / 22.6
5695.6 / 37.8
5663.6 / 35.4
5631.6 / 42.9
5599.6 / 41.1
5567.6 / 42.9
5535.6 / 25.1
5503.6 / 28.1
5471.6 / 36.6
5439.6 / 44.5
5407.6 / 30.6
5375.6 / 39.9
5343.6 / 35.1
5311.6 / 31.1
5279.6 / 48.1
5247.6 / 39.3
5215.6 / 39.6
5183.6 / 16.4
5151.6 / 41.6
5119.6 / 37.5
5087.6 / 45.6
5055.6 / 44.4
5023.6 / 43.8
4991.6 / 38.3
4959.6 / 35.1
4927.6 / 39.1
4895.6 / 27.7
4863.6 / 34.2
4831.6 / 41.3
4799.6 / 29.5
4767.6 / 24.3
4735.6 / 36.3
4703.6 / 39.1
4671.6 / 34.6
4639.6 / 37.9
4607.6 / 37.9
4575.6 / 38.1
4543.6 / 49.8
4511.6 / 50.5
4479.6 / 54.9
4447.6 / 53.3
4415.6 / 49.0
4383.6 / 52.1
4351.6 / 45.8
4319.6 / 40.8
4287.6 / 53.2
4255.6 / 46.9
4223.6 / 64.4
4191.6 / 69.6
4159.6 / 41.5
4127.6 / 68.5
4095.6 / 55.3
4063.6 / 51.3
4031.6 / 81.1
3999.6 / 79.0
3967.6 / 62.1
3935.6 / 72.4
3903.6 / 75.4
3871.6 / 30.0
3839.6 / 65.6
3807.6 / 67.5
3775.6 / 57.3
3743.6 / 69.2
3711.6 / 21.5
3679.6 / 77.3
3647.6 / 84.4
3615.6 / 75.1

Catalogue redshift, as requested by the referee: 1.249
